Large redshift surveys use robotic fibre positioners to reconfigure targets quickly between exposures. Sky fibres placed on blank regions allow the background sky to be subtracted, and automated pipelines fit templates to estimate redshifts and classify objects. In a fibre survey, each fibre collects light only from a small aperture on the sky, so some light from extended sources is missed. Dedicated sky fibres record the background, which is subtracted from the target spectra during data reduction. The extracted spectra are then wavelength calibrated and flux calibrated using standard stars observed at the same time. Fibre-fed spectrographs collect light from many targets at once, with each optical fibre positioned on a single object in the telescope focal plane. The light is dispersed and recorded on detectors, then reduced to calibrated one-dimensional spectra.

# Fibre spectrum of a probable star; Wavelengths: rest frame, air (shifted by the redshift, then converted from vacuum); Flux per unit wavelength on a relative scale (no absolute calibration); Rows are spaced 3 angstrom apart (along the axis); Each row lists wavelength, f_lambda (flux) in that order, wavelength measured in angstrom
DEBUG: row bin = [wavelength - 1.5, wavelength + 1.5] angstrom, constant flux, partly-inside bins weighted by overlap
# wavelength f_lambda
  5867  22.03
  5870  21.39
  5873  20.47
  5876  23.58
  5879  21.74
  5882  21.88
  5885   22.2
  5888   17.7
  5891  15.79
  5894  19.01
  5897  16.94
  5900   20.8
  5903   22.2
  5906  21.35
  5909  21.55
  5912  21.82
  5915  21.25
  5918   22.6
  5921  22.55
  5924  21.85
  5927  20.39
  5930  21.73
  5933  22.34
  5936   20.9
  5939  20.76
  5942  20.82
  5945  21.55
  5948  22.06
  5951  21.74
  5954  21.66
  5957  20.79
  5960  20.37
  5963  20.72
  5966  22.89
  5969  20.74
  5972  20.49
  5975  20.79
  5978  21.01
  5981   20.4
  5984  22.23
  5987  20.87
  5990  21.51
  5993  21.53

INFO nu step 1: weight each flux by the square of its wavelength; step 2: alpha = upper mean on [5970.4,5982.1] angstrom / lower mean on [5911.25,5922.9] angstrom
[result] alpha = 1.0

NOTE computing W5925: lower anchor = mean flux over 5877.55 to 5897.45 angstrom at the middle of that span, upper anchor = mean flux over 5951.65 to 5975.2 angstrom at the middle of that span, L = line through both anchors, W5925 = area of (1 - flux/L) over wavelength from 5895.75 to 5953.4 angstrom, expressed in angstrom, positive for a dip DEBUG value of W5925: -3.1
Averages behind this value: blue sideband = 19.4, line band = 21.4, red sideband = 21.1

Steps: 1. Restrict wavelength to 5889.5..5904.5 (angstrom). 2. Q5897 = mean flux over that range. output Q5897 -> 18.9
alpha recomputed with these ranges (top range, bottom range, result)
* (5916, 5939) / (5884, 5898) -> 1.20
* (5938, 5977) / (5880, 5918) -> 1.06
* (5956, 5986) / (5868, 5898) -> 1.08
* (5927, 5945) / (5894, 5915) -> 1.04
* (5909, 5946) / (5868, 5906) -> 1.07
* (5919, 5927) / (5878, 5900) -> 1.14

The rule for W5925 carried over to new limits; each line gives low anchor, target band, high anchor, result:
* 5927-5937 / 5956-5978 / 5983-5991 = 0.5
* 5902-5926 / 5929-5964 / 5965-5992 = 0.4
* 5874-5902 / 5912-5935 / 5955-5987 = -1.5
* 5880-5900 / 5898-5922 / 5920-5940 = -1.6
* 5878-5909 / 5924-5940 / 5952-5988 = -0.6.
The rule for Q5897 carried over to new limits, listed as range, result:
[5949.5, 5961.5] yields 21.1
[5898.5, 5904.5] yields 21.5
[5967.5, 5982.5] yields 20.7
